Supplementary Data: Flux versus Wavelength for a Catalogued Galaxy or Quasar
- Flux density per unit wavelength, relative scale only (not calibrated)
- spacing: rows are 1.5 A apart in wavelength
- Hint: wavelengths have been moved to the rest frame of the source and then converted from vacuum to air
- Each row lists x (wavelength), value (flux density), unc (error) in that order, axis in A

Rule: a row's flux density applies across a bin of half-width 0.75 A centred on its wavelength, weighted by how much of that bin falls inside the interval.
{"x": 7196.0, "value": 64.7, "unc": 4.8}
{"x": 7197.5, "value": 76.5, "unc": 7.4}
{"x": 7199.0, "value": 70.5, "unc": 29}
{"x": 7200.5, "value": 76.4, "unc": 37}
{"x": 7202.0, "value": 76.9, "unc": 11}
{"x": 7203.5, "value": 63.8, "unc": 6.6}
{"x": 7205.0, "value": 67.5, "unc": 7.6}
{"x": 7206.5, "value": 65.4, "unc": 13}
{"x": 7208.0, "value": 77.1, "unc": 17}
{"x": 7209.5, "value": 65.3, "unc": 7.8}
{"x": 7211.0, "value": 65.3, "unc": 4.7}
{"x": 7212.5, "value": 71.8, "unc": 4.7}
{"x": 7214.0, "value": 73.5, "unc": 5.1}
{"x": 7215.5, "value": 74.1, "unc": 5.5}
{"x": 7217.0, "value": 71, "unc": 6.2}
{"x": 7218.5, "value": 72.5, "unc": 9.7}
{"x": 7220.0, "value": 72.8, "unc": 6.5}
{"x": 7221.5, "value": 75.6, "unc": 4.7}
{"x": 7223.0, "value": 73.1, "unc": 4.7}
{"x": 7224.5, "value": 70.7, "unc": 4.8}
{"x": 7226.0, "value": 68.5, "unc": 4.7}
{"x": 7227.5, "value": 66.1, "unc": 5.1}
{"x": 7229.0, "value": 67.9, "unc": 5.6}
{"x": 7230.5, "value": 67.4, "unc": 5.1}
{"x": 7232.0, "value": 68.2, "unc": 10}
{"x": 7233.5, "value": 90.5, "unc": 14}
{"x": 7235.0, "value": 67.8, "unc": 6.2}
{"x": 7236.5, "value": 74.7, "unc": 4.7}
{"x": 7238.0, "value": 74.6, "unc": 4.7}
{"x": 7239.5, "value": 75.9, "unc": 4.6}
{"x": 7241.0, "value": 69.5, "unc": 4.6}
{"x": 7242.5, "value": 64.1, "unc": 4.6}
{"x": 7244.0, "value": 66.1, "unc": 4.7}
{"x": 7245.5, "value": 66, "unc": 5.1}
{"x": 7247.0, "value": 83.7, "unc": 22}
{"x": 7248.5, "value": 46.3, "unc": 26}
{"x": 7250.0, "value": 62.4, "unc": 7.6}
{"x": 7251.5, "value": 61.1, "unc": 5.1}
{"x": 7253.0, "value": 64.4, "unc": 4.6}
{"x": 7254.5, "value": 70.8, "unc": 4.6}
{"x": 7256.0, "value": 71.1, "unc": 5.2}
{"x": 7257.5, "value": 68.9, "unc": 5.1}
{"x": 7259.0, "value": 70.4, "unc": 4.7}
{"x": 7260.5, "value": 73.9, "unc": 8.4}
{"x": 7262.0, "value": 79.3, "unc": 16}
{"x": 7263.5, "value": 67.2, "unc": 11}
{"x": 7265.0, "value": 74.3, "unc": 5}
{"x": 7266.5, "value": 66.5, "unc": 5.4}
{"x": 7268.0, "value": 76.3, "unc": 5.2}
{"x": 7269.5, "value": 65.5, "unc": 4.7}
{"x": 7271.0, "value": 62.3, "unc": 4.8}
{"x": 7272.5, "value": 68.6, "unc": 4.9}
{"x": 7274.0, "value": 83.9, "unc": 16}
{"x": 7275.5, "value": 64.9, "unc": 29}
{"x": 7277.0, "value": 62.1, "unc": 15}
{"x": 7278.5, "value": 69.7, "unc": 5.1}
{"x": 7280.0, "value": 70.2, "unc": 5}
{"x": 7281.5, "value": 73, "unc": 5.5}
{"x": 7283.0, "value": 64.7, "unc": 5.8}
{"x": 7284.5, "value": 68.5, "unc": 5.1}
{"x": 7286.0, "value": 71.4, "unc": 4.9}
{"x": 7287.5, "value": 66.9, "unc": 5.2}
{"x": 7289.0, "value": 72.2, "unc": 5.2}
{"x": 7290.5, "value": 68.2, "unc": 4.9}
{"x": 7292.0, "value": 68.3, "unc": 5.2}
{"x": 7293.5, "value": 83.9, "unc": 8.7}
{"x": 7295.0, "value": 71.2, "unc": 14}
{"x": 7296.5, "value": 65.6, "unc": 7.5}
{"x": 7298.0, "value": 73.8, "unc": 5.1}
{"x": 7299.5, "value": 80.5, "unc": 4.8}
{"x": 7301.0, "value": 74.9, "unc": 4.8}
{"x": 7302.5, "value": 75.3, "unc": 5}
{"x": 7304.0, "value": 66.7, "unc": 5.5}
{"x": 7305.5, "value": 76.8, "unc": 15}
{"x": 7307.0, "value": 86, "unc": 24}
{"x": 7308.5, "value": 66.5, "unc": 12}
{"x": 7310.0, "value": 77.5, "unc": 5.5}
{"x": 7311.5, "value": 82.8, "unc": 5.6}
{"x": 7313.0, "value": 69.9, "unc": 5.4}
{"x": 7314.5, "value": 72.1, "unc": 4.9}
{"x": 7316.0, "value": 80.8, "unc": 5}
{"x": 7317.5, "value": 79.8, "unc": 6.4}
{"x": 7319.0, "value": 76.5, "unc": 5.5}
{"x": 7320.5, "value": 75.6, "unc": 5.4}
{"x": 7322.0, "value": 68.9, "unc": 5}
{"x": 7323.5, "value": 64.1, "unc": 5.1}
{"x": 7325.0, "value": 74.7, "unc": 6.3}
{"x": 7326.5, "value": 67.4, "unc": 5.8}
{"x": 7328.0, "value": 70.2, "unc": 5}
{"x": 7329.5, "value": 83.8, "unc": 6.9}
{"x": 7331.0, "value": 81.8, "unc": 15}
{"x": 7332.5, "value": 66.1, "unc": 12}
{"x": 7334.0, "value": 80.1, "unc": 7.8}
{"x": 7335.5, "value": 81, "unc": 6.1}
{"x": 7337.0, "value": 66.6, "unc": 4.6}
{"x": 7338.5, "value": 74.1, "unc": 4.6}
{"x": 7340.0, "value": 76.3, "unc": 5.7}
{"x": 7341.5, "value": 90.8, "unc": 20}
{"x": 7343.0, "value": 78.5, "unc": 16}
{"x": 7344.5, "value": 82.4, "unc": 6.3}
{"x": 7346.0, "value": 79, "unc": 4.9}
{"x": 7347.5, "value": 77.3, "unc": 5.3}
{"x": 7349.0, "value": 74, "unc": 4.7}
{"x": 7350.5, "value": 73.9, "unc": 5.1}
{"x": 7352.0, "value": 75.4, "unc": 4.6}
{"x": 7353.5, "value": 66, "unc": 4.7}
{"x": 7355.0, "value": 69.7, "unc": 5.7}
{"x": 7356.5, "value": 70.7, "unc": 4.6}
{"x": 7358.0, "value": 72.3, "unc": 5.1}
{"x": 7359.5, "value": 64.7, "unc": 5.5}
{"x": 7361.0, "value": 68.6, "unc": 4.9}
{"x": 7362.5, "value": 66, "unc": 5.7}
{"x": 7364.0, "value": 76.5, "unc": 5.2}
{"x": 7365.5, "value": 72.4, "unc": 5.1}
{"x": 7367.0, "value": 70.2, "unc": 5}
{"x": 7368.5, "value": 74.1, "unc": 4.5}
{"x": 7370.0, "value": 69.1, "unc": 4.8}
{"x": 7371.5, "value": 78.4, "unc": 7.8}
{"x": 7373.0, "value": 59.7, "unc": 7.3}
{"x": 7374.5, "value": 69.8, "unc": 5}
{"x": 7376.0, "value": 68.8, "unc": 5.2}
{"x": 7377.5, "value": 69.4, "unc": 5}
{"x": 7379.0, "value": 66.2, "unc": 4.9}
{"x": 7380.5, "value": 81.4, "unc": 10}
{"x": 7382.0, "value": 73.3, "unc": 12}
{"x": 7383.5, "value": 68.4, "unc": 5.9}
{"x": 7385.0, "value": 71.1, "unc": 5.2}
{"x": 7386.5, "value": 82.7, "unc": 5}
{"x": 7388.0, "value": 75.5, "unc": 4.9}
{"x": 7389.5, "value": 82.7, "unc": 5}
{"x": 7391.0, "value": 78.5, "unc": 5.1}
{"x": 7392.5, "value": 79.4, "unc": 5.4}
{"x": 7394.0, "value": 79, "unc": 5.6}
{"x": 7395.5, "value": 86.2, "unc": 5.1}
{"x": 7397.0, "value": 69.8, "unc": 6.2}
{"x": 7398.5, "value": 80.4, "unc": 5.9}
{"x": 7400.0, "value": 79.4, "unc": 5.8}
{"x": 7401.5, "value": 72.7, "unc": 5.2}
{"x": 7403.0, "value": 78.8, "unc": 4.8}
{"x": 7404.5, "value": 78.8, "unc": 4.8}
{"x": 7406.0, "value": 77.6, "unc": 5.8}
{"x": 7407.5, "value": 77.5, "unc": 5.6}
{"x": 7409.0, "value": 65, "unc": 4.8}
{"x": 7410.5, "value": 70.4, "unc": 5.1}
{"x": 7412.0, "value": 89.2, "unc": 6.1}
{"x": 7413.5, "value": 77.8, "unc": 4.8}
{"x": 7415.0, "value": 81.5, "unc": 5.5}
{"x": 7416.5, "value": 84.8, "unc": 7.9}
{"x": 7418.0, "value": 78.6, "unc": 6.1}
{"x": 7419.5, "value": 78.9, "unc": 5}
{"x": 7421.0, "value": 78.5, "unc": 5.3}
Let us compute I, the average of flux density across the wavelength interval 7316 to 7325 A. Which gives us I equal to 73.8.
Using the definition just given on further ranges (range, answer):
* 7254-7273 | 70.4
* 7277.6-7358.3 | 74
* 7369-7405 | 74.9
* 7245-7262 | 67.7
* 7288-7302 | 73.1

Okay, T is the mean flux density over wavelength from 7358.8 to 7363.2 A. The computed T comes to 66.5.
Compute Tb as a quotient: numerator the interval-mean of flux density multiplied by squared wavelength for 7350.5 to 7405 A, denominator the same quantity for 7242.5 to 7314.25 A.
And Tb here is 1.07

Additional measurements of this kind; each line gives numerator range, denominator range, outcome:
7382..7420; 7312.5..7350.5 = 1.05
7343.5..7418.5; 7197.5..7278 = 1.11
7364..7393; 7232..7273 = 1.09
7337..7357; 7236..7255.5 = 1.15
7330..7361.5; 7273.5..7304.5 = 1.07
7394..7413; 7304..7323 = 1.05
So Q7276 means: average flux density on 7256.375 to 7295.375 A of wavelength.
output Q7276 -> 70.5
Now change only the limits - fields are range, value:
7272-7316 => 72.4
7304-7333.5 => 74.6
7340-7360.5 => 74.9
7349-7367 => 70.7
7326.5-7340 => 75.1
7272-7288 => 69.5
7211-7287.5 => 70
